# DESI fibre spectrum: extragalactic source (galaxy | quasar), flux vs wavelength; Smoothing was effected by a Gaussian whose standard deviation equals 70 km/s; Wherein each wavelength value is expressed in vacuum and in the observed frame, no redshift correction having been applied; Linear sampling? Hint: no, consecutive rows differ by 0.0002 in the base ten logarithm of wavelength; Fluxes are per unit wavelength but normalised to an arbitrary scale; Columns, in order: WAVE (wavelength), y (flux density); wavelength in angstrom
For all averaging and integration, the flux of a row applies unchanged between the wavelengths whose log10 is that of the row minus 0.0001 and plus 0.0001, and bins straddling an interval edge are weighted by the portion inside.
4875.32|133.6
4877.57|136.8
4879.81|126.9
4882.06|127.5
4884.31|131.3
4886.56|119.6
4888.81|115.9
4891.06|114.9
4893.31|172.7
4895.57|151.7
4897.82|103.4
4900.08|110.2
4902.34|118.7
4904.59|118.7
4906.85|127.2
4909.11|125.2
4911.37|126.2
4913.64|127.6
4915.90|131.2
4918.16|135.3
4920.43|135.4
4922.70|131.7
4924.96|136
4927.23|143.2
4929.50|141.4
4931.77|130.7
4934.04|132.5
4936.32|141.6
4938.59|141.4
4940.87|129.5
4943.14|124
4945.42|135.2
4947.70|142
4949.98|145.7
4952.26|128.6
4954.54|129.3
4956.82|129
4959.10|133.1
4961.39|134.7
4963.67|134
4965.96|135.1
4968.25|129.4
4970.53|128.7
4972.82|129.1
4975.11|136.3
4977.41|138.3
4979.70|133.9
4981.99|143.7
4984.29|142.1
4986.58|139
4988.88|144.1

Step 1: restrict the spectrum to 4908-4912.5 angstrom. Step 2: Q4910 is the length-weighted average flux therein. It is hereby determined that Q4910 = 126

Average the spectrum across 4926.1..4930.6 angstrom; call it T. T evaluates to 142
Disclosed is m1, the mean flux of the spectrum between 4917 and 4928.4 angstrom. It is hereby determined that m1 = 136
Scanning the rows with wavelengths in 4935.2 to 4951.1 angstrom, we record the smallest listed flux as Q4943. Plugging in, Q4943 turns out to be 124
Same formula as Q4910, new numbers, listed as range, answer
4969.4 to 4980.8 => 133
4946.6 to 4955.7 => 136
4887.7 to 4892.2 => 116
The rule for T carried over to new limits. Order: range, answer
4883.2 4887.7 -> 125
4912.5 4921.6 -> 132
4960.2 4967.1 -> 135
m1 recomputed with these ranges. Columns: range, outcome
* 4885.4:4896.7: 135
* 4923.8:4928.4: 140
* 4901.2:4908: 122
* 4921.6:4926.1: 134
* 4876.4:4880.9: 132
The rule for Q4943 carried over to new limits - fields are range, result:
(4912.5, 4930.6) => 127.6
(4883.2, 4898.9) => 103.4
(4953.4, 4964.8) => 129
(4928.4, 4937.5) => 130.7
